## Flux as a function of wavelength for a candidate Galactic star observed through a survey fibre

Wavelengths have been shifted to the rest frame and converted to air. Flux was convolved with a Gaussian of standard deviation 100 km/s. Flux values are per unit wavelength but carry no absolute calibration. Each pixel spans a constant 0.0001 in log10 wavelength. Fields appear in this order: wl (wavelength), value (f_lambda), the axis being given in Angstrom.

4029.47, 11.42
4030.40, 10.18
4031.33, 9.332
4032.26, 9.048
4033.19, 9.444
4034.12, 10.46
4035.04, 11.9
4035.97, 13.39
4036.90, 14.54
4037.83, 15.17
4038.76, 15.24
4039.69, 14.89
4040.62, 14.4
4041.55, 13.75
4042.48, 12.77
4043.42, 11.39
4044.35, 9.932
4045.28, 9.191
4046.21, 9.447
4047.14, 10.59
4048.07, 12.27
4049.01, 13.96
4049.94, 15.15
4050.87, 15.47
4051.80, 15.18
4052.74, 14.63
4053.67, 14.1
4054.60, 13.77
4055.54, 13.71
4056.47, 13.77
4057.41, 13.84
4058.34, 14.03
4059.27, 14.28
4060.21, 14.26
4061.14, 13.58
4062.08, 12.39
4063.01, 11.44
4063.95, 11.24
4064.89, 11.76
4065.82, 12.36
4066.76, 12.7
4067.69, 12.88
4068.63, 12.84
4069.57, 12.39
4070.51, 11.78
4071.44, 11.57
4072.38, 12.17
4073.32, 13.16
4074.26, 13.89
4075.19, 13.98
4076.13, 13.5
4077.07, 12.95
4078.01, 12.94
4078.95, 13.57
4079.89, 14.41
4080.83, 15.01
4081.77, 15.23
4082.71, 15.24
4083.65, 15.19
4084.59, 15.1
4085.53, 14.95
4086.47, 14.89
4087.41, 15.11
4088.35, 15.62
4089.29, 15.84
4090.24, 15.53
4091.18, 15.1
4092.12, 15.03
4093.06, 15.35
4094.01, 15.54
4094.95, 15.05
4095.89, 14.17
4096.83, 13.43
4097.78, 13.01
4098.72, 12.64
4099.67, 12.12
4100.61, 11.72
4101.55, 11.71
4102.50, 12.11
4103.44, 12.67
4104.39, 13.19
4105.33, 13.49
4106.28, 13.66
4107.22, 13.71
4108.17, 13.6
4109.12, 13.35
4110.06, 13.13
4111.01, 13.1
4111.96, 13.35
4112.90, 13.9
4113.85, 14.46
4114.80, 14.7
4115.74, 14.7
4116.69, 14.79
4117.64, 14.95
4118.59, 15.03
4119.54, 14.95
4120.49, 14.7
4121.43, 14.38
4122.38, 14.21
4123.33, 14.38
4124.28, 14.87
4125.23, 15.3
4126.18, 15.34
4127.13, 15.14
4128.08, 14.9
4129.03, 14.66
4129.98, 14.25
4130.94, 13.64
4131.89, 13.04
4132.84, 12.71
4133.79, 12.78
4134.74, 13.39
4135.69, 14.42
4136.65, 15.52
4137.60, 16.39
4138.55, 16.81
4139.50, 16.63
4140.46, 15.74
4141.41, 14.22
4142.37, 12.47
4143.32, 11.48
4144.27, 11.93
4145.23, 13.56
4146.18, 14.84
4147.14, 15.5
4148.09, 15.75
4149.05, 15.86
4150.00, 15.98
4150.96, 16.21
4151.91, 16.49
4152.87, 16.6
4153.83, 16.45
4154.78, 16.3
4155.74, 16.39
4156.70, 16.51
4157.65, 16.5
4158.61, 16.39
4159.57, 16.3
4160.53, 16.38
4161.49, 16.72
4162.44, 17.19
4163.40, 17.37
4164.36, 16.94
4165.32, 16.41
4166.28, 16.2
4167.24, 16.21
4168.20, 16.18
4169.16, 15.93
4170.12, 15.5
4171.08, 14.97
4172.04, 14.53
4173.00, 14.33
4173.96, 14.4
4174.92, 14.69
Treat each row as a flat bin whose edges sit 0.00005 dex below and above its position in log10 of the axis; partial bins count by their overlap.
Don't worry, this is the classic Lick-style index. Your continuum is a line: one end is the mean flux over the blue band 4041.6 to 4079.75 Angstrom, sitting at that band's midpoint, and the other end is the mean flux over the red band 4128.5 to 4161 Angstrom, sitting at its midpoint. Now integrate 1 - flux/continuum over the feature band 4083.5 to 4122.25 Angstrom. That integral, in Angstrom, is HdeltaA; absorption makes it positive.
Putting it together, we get -0.4 Angstrom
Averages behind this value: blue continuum 12.9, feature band 14.1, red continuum 15.1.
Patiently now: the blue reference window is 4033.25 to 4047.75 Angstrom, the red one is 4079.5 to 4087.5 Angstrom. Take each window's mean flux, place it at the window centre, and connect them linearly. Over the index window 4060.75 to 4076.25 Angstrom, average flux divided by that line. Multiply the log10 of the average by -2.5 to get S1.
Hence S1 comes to 0.13 mag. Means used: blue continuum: 12.4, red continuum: 15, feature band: 12.5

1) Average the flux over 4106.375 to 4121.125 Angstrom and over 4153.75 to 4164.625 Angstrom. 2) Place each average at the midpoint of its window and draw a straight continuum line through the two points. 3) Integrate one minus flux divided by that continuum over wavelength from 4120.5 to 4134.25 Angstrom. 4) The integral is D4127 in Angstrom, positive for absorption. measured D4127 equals 0.6 Angstrom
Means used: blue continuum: 14.2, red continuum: 16.6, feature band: 14.3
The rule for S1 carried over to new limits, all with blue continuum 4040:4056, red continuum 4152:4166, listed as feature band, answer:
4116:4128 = 0.04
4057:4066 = 0.04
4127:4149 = 0.11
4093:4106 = 0.11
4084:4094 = -0.07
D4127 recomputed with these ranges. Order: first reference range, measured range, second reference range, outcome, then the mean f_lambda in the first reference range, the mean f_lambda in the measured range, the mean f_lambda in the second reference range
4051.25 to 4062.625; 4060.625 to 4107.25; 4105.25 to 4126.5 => 1.73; 14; 13.6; 14.3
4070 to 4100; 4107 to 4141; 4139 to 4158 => 0.85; 14.2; 14.5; 15.3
